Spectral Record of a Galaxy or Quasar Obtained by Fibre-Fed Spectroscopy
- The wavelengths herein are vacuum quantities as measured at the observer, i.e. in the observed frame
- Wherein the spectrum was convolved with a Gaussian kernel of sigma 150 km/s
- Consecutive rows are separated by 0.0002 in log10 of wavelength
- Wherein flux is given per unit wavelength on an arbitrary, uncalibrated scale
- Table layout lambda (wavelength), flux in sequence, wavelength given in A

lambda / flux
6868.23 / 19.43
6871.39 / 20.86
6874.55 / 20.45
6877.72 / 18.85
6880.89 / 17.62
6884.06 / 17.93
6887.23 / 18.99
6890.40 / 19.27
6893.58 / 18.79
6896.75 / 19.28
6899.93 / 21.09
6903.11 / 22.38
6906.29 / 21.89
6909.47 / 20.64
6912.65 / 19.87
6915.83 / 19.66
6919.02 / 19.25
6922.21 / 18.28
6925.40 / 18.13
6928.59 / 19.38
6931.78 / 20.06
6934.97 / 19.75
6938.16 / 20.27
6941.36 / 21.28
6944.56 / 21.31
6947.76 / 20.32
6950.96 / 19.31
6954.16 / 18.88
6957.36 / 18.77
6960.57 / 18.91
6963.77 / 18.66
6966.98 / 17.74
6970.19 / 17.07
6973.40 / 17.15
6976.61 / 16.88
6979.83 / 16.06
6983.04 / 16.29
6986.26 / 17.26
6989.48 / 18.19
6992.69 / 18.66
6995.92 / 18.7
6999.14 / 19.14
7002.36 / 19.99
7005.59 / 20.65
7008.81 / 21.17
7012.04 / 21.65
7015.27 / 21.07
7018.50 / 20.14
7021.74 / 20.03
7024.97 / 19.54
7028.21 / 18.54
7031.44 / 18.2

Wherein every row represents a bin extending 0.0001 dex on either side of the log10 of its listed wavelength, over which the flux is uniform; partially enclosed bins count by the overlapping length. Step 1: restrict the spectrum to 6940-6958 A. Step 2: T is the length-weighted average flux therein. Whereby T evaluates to 20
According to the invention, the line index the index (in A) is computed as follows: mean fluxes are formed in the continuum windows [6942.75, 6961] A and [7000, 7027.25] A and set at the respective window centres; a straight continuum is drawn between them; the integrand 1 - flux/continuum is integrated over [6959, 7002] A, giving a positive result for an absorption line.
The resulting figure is 4.7 A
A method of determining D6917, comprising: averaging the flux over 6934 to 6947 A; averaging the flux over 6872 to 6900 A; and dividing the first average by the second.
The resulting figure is 1.1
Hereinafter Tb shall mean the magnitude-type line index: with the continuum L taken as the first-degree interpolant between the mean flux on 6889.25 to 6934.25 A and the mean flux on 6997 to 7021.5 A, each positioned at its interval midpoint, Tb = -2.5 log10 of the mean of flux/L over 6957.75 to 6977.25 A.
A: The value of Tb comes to 0.14 mag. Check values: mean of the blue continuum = 19.9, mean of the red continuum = 20.5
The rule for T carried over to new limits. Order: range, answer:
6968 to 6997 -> 17.3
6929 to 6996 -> 18.7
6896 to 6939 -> 20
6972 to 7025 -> 19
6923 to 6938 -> 19.4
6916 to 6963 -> 19.6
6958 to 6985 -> 17.4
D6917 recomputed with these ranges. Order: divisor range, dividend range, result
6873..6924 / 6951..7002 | 0.92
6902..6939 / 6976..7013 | 0.94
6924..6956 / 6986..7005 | 0.95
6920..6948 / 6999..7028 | 1.03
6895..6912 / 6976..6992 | 0.81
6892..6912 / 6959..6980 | 0.85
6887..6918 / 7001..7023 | 1.02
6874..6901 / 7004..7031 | 1.06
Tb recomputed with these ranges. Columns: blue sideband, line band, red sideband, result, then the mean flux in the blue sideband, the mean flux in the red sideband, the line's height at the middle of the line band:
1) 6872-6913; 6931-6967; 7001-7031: 0.02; 19.8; 20.2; 20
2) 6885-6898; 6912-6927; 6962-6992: -0.03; 19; 17.3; 18.5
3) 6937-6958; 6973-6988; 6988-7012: 0.19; 20.1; 19.7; 19.8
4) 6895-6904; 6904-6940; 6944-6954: 0.03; 20.8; 20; 20.4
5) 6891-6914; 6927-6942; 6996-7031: 0.02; 20.5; 20.1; 20.4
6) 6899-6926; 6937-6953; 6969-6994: -0.09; 20.2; 17.2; 18.8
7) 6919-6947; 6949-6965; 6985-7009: 0.03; 19.8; 19.1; 19.5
